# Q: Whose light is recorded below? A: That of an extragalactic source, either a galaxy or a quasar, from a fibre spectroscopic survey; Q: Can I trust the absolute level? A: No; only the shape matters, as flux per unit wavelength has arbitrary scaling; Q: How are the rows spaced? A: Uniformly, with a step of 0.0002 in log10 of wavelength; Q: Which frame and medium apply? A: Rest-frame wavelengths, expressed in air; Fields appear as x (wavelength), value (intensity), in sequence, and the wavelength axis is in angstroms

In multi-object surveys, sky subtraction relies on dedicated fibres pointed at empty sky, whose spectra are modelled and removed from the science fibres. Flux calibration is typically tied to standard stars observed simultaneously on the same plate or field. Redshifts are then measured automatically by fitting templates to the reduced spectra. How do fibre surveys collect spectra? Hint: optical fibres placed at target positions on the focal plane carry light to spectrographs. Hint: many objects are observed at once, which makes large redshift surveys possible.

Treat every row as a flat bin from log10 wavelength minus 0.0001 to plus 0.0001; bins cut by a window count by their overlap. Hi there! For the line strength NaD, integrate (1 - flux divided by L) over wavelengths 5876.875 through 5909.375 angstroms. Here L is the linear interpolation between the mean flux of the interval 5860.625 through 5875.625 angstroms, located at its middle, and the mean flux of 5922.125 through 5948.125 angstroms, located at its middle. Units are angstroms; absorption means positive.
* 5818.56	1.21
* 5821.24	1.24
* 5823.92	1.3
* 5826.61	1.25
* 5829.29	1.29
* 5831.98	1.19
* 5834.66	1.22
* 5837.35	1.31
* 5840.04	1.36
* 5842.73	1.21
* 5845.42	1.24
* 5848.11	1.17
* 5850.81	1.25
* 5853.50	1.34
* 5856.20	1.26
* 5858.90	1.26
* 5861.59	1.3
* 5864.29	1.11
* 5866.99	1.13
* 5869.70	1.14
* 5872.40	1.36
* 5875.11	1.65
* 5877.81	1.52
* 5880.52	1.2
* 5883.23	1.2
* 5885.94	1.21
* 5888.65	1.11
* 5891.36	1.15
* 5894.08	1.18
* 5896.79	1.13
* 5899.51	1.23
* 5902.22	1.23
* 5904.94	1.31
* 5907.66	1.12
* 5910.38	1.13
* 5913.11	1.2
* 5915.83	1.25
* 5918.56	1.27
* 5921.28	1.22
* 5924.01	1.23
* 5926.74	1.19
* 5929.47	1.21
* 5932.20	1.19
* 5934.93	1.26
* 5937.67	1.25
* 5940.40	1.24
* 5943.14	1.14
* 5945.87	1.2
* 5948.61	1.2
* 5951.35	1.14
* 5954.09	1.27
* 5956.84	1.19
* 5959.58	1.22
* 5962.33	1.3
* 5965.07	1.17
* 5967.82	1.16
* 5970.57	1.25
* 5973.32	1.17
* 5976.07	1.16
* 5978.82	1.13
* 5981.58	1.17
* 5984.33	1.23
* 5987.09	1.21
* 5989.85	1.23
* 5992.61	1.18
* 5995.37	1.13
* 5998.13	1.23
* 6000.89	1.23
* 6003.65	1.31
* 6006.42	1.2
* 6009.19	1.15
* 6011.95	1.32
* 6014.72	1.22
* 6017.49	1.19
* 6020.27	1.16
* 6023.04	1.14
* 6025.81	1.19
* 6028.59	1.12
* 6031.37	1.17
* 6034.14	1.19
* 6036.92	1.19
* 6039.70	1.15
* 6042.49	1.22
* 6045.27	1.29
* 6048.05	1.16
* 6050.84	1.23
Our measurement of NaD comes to 0.8 angstroms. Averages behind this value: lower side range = 1.26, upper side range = 1.21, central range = 1.21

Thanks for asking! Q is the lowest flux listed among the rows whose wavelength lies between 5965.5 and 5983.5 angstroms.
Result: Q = 1.13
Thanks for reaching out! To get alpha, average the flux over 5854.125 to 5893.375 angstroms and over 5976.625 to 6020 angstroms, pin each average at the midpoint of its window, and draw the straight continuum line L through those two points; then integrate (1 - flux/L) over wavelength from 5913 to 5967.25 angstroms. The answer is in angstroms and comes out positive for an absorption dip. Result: 0.6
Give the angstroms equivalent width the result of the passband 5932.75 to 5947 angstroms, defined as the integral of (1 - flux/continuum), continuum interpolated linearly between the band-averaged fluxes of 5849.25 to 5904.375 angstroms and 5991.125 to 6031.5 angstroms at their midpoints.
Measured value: 0.1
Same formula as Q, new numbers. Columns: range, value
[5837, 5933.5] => 1.11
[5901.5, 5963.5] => 1.12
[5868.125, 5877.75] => 1.14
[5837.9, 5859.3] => 1.17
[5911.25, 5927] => 1.19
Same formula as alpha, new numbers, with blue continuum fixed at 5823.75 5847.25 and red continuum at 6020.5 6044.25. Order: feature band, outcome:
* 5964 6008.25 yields -0.2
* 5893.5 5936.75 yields 0.5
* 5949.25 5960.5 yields 0.0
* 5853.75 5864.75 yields 0.0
